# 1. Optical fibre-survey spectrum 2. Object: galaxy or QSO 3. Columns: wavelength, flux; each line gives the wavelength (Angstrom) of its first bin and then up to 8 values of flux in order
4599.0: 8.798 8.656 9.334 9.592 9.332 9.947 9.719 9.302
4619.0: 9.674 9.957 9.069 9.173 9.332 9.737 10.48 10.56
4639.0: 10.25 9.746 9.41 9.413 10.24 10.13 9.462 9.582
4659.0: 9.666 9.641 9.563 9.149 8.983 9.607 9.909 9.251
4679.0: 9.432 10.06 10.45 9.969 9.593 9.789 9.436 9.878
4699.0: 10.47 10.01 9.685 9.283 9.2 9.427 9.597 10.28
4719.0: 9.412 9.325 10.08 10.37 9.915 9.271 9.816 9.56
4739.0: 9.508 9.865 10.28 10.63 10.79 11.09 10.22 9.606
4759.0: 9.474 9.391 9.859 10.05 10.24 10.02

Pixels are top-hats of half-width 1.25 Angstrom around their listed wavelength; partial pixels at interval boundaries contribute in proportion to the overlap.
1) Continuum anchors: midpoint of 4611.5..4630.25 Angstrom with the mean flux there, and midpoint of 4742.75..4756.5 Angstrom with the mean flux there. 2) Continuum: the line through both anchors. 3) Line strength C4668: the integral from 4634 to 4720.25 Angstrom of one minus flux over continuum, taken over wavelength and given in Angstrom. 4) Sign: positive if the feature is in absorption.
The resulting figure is 1.74 Angstrom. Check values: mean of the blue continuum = 9.49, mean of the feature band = 9.73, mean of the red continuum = 10.5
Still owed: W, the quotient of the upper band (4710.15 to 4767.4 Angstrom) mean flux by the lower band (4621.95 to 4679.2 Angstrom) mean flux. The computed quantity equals 1.03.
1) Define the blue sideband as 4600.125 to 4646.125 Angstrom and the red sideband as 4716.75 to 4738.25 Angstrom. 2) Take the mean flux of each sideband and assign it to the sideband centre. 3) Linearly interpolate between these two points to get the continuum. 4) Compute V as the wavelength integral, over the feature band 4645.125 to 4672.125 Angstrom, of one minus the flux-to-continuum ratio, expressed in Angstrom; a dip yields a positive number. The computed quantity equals 0.2 Angstrom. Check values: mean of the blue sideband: 9.62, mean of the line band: 9.58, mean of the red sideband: 9.74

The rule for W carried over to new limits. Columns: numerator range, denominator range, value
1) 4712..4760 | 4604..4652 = 1.02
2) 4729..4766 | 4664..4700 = 1.03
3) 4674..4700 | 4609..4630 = 1.03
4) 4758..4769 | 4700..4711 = 1.02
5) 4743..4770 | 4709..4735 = 1.04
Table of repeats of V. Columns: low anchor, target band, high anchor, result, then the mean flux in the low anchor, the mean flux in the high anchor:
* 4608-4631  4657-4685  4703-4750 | 0.1 Angstrom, 9.51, 9.8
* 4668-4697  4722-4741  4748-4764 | 0.3 Angstrom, 9.7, 10.1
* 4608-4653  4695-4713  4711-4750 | 0.3 Angstrom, 9.75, 9.89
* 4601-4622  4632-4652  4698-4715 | -0.9 Angstrom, 9.52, 9.66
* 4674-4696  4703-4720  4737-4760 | 0.6 Angstrom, 9.76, 10.2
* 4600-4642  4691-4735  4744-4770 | 1.1 Angstrom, 9.63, 10.1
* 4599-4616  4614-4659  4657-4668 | -1.4 Angstrom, 9.38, 9.5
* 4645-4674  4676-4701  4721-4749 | -0.3 Angstrom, 9.6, 9.93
